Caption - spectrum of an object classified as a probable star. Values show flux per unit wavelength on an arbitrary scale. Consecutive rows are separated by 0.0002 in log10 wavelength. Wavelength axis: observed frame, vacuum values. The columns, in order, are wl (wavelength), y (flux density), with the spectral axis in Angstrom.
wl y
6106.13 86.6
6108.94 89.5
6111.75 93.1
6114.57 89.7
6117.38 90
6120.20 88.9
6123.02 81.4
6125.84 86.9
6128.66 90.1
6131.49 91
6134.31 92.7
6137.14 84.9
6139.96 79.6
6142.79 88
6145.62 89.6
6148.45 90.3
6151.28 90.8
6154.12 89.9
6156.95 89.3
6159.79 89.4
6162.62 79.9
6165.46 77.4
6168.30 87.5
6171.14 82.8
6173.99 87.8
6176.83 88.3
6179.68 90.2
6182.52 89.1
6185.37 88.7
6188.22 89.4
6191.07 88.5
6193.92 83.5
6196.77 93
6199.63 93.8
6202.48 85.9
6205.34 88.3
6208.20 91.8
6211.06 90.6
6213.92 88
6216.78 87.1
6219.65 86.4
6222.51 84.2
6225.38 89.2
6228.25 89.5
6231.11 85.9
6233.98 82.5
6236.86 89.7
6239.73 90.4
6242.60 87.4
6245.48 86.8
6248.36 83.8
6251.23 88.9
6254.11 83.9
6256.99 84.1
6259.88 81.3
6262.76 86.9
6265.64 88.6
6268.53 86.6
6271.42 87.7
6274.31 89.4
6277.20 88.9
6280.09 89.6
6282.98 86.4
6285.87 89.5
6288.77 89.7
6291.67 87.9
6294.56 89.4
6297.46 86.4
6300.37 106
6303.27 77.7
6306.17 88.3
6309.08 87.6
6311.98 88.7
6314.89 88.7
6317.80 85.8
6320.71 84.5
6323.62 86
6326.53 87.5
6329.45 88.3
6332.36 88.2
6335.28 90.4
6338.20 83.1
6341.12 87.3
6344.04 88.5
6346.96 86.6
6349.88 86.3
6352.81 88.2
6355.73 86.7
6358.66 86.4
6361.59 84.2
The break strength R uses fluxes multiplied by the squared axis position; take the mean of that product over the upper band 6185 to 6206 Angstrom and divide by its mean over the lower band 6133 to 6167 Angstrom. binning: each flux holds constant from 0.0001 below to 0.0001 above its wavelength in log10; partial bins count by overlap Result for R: 1.0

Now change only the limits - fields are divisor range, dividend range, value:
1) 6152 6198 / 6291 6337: 1.06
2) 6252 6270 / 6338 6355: 1.05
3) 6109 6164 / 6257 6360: 1.05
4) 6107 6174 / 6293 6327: 1.06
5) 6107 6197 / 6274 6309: 1.06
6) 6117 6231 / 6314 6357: 1.04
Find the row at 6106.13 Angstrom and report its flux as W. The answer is 86.6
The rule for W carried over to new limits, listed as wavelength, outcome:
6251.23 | 88.9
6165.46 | 77.4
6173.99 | 87.8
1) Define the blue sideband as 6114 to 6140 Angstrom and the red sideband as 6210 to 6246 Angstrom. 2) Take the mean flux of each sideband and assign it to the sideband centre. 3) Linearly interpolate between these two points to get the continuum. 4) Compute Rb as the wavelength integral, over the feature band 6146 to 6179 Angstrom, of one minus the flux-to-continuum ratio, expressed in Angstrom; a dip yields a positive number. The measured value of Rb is 0.3 Angstrom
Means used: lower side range 87.9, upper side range 87.5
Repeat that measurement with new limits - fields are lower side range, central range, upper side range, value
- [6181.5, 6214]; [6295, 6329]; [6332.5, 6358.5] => -0.1 Angstrom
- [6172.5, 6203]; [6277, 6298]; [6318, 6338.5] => -0.2 Angstrom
